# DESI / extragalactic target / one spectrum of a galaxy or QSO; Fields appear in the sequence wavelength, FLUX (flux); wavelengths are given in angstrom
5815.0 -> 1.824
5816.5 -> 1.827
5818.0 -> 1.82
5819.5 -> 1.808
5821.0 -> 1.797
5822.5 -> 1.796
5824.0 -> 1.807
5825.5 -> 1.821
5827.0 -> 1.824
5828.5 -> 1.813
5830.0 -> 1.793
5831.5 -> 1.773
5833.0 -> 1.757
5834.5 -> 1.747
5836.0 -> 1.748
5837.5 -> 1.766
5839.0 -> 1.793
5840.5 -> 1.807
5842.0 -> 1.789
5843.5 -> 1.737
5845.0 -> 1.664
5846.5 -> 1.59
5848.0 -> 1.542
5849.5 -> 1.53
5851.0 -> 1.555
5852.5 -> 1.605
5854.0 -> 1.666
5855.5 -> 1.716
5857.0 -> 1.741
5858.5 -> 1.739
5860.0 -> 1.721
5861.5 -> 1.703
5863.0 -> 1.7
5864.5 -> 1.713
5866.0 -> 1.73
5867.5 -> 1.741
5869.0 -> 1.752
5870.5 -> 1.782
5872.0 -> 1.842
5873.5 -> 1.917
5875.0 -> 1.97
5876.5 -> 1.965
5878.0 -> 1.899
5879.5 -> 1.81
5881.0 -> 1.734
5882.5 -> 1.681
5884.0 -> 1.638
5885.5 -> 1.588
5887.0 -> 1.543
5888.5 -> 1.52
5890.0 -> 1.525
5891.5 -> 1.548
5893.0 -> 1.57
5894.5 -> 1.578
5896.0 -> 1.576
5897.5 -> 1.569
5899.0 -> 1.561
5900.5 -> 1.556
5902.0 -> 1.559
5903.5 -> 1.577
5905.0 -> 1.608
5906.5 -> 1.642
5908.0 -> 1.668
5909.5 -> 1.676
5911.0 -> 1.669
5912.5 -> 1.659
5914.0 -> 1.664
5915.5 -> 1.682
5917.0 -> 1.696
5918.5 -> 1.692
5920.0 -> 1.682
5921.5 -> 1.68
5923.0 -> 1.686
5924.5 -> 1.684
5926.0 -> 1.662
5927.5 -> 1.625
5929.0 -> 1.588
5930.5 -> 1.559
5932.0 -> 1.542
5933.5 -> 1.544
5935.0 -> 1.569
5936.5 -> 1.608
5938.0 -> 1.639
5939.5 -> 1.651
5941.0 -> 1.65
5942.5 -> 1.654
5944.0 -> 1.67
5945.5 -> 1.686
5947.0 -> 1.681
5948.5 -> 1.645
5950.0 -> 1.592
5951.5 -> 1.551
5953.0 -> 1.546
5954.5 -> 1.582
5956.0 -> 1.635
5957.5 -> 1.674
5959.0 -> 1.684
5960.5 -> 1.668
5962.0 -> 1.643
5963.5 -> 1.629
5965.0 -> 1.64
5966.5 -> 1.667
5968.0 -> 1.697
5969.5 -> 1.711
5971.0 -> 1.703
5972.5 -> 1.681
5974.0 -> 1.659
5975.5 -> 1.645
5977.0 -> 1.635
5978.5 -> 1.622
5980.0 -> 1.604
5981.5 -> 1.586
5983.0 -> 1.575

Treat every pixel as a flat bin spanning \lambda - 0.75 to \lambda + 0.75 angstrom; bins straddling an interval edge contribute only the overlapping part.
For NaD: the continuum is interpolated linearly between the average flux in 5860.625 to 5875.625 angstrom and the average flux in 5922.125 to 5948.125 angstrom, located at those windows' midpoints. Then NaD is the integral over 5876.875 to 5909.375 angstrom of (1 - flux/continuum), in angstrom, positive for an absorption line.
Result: 2.0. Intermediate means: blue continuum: 1.78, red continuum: 1.63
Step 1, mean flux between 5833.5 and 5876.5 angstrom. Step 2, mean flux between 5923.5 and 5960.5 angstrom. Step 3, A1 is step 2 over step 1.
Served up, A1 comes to 0.94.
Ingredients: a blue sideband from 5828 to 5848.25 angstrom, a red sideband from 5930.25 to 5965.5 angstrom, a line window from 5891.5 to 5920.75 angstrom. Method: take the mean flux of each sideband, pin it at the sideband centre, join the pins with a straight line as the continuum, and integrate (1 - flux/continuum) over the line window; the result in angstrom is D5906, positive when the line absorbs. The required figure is 0.78 angstrom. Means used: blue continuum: 1.74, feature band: 1.62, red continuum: 1.62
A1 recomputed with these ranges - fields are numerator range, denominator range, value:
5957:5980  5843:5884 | 0.96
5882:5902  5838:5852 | 0.94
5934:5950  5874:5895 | 0.97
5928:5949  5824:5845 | 0.91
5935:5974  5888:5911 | 1.04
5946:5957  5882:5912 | 1.01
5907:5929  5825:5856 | 0.97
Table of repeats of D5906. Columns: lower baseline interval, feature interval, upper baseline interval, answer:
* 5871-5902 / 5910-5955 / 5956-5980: 0.9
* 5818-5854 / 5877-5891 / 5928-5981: 0.2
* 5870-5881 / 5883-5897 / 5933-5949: 2.0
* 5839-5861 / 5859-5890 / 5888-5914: -2.0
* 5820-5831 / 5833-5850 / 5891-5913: 0.6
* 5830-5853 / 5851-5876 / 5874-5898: -0.9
